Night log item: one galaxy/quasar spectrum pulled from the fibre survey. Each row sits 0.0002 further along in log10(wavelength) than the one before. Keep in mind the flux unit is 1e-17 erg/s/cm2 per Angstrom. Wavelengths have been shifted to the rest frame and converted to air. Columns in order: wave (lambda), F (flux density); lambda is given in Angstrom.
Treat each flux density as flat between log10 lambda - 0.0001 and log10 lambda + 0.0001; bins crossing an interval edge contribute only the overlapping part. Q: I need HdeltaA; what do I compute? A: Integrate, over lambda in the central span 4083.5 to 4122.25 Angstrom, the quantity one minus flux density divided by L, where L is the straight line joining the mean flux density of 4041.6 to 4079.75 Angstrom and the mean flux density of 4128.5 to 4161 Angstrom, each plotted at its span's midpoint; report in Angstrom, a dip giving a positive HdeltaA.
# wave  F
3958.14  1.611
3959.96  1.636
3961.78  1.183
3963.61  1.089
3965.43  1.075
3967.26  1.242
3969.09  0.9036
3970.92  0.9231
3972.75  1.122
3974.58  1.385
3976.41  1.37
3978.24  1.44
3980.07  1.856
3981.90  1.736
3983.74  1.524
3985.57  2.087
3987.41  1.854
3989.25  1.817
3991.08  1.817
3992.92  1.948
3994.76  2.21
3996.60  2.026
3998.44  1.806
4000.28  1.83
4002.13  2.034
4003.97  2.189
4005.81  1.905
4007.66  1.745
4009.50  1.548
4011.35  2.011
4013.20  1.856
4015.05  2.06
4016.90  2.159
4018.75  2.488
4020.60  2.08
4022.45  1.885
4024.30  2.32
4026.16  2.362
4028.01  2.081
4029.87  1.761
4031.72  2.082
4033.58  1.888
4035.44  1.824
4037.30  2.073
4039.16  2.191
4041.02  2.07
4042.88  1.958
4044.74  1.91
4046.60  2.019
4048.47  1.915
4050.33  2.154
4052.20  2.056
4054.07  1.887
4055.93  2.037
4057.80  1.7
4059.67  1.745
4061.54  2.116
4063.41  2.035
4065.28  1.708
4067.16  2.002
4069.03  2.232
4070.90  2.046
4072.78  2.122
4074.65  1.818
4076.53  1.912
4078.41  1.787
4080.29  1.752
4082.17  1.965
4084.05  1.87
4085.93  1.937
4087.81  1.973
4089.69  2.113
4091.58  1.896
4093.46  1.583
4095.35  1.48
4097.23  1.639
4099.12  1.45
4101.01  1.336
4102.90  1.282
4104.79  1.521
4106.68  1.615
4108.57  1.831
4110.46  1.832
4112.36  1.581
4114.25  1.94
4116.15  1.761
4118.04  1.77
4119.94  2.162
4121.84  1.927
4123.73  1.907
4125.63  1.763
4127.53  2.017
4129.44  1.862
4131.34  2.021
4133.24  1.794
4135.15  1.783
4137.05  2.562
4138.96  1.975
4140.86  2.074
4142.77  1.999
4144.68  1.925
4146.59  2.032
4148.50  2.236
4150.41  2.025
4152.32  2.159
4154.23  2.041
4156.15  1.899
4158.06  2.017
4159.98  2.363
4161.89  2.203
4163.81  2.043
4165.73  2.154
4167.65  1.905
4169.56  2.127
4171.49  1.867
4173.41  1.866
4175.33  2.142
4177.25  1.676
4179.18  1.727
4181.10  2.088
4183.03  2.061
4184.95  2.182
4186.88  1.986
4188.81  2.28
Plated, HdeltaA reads 5.2 Angstrom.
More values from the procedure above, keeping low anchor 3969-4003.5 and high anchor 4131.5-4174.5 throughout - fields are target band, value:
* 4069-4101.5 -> 1.3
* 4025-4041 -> -2.2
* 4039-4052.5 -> -1.5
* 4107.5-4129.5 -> 1.3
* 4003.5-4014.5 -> -0.8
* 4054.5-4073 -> -1.1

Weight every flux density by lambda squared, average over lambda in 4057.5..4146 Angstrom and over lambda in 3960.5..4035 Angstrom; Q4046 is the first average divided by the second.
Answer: 1.1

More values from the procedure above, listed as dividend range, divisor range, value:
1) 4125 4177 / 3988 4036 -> 1.09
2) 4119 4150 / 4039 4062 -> 1.06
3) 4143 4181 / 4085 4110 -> 1.25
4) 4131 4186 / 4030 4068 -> 1.09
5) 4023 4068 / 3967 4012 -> 1.21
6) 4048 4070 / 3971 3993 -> 1.26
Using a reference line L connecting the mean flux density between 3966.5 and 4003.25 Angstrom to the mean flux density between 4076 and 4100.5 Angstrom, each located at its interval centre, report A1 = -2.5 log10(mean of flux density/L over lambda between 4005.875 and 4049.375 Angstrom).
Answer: -0.18 mag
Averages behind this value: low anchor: 1.65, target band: 2.01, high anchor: 1.79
